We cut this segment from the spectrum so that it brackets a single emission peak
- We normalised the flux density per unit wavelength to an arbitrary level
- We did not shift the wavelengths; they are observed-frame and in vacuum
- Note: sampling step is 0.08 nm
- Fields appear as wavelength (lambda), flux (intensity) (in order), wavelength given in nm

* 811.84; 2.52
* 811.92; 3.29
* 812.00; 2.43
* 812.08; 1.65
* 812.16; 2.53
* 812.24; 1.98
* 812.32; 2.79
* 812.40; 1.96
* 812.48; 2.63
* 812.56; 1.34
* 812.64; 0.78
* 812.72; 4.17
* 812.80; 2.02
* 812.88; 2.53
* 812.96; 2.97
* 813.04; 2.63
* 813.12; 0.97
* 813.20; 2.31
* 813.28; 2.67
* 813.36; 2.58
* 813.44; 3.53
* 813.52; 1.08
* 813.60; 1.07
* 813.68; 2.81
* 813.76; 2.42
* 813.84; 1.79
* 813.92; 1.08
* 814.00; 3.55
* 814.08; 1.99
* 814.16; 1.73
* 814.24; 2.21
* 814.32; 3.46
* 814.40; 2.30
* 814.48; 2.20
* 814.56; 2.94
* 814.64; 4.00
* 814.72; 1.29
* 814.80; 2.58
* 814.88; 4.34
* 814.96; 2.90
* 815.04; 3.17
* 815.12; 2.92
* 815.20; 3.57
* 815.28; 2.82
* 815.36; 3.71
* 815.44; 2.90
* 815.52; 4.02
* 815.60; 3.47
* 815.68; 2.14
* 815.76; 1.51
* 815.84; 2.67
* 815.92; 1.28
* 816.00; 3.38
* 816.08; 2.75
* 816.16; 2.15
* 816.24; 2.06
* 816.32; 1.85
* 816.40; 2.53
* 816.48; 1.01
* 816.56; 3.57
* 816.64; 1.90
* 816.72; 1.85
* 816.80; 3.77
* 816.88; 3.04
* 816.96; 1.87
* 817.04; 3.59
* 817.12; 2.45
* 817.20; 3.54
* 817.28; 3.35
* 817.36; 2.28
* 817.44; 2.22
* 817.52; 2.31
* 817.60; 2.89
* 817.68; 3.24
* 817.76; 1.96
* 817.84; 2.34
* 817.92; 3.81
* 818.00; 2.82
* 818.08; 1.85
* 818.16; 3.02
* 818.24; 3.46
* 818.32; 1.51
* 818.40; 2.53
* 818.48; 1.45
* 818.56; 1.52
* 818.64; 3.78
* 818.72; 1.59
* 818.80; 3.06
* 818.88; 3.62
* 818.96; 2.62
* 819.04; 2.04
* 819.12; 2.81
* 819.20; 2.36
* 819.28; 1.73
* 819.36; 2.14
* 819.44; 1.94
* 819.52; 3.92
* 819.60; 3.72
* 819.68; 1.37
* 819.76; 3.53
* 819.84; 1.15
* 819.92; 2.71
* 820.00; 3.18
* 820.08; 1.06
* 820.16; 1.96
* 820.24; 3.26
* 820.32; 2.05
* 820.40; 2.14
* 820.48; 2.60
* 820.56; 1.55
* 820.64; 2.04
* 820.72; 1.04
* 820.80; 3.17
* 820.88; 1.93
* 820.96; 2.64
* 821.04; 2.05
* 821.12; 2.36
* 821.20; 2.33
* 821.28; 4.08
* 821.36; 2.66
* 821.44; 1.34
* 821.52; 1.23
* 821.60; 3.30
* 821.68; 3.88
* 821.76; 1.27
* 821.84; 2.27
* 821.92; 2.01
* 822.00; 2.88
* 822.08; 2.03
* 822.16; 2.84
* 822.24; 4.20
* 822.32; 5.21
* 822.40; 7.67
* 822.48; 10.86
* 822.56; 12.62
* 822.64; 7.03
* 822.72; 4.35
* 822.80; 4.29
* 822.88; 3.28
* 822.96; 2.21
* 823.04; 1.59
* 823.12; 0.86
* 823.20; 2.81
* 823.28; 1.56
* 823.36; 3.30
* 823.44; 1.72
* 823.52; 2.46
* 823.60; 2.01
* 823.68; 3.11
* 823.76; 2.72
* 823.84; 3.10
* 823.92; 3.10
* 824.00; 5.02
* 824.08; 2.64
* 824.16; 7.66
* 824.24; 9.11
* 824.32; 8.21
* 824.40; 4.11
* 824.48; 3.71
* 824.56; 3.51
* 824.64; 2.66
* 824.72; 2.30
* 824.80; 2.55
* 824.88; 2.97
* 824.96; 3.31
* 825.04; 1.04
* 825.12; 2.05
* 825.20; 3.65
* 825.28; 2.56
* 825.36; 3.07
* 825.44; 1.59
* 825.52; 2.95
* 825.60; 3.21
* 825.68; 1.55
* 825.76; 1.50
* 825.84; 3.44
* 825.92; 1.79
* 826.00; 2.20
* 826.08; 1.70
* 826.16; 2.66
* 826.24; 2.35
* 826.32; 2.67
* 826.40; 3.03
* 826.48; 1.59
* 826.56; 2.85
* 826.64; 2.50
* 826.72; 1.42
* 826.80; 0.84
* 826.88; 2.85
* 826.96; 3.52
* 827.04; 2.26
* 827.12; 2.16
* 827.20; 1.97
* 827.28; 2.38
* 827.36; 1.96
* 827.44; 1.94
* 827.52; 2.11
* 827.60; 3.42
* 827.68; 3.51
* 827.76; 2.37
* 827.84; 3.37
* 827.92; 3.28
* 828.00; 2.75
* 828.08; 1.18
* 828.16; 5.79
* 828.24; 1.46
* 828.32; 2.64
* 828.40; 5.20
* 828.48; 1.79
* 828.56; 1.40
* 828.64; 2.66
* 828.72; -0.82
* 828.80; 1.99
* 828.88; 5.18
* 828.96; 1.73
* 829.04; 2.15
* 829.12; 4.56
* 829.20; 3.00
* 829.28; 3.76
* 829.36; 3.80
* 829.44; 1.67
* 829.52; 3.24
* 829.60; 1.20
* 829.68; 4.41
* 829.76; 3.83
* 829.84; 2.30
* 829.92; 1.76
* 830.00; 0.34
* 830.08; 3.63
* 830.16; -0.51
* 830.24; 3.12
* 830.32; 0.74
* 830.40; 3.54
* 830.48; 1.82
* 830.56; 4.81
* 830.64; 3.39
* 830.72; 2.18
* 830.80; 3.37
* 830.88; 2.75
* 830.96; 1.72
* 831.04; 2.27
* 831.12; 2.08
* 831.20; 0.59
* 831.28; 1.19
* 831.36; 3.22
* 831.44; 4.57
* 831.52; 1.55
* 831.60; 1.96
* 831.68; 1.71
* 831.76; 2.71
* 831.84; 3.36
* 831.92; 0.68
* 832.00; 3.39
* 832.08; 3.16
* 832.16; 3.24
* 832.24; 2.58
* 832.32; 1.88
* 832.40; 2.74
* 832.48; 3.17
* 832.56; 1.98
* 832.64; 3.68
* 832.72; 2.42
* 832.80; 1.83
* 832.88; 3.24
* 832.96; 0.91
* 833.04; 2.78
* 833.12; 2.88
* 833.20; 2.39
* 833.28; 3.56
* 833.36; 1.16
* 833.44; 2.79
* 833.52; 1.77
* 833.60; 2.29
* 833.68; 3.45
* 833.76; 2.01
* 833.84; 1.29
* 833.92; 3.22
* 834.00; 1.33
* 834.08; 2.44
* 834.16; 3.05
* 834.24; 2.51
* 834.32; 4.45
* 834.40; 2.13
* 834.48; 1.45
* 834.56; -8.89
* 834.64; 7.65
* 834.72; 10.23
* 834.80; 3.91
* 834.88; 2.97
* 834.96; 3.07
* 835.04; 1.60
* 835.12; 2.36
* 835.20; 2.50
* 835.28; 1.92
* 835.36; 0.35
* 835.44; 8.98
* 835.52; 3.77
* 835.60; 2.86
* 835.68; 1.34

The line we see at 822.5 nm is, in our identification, [S II] 6716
